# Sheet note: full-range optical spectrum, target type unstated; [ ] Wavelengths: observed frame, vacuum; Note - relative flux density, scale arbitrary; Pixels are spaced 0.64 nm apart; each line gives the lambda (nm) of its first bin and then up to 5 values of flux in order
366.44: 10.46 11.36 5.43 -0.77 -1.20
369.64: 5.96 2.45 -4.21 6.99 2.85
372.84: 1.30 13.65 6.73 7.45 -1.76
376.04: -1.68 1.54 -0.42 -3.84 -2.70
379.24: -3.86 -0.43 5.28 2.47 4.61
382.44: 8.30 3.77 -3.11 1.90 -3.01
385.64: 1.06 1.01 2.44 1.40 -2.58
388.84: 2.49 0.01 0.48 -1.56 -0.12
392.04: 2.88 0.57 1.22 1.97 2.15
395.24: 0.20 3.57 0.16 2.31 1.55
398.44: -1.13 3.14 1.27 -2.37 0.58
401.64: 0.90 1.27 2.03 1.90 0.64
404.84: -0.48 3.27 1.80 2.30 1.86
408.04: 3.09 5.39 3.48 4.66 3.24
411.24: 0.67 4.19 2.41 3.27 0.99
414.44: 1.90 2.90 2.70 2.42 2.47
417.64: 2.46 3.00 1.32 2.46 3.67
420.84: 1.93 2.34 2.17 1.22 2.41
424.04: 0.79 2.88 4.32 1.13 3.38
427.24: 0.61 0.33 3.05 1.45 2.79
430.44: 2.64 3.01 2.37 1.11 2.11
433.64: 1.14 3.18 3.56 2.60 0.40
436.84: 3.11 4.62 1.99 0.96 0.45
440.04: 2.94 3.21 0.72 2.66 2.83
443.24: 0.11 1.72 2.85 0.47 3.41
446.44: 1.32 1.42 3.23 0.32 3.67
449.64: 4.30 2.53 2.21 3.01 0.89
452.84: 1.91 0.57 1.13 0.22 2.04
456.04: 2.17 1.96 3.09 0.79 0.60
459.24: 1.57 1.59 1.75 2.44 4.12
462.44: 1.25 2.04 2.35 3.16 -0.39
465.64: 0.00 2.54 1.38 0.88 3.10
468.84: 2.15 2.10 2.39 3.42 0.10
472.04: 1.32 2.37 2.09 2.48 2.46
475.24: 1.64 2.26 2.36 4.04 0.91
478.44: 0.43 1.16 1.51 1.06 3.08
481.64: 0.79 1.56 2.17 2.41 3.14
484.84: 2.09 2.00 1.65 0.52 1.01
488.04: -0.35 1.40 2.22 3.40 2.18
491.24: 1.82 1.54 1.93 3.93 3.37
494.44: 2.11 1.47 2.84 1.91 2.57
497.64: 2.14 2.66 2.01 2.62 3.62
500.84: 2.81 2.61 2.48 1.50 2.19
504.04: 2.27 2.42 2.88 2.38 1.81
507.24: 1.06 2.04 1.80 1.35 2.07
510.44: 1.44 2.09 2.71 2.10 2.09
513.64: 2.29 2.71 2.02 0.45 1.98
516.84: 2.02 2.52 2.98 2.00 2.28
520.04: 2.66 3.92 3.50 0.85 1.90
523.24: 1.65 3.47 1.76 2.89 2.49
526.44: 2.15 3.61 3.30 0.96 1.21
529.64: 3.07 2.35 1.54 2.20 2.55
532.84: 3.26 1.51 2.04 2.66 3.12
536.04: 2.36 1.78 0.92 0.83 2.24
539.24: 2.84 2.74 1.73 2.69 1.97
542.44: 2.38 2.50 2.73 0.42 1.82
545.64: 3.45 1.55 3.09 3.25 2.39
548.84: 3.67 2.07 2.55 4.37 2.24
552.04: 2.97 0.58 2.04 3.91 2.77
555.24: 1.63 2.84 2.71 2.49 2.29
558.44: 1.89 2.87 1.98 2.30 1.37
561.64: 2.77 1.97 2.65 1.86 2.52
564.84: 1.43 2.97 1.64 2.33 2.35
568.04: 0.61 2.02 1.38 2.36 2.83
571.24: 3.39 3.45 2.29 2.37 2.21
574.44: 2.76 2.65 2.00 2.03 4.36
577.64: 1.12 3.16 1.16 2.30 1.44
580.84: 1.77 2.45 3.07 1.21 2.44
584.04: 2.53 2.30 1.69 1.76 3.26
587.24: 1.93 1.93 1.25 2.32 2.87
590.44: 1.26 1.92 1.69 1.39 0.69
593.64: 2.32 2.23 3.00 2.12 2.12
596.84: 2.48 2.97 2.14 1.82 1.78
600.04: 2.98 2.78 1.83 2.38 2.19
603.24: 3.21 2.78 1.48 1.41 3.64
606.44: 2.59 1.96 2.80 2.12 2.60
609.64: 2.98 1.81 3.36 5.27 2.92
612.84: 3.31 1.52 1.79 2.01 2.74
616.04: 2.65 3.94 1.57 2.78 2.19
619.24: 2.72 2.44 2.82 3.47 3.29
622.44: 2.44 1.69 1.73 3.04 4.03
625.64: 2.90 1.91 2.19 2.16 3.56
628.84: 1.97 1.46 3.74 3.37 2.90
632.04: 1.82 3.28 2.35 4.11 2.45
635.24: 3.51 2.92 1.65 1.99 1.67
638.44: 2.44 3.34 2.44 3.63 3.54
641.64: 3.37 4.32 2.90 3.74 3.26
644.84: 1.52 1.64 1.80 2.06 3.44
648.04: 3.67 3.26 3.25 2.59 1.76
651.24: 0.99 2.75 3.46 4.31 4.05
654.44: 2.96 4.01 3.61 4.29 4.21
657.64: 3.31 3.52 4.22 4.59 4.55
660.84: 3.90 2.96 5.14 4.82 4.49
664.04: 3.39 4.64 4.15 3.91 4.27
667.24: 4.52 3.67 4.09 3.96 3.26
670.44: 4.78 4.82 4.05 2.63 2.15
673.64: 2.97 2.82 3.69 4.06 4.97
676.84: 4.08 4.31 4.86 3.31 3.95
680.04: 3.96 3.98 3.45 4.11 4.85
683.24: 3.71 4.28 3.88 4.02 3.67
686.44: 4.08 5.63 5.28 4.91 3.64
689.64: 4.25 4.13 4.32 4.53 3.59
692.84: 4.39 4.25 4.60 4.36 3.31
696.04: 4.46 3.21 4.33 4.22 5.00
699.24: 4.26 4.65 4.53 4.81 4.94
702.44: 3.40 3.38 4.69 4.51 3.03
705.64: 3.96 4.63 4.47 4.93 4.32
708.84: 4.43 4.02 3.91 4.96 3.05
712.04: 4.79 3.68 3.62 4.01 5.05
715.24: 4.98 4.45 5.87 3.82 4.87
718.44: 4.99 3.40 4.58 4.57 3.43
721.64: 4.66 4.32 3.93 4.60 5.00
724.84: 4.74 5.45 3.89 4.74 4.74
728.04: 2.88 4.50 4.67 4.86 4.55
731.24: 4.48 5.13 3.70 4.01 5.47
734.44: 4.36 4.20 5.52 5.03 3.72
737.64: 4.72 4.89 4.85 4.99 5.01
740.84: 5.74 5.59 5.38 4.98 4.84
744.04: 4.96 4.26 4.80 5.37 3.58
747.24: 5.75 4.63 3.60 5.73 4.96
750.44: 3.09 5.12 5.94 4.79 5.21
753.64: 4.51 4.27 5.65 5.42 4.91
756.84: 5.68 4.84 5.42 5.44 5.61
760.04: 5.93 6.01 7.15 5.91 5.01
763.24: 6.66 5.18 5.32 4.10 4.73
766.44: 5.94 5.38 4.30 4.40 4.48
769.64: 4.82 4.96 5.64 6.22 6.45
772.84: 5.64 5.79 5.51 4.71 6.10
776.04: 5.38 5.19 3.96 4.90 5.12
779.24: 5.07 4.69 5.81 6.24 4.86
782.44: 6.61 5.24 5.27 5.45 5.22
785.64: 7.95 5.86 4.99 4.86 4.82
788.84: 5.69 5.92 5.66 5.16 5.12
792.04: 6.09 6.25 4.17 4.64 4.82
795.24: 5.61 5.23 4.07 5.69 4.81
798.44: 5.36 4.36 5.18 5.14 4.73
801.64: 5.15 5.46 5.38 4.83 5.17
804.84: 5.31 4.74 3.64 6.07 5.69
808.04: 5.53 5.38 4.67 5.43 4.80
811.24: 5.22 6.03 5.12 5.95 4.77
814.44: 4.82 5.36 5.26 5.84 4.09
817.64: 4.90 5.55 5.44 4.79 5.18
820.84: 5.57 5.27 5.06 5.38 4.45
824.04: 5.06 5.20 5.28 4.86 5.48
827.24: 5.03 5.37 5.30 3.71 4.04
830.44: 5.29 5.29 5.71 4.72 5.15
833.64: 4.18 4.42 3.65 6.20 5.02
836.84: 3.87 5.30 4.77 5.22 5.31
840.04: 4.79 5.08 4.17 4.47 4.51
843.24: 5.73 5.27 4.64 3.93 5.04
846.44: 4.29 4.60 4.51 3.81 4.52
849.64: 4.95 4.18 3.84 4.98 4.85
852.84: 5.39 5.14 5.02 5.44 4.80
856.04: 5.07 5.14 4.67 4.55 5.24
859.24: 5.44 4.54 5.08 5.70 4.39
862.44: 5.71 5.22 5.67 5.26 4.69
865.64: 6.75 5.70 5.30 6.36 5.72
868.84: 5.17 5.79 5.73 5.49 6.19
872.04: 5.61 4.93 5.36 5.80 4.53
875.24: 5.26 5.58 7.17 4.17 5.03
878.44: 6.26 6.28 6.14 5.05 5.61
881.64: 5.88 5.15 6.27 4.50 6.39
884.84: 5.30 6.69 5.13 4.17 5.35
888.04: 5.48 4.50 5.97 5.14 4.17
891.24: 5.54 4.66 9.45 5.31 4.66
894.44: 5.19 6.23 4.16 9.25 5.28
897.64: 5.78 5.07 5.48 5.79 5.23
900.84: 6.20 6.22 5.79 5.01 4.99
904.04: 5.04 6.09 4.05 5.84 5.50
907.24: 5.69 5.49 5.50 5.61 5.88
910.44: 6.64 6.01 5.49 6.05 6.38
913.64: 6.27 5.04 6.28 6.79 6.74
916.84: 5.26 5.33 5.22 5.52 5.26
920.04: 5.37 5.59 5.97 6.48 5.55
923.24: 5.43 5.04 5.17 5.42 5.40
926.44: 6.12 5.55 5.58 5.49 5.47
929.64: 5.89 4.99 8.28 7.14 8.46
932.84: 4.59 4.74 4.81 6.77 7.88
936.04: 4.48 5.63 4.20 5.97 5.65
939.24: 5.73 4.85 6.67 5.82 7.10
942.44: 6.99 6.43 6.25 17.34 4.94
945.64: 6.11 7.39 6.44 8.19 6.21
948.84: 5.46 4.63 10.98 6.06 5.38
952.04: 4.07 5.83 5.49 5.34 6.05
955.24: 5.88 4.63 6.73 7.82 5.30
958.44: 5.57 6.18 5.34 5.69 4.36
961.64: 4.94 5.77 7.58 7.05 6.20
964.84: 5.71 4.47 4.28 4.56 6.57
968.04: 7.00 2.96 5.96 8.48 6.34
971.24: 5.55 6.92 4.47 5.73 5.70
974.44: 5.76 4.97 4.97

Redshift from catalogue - 0.64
